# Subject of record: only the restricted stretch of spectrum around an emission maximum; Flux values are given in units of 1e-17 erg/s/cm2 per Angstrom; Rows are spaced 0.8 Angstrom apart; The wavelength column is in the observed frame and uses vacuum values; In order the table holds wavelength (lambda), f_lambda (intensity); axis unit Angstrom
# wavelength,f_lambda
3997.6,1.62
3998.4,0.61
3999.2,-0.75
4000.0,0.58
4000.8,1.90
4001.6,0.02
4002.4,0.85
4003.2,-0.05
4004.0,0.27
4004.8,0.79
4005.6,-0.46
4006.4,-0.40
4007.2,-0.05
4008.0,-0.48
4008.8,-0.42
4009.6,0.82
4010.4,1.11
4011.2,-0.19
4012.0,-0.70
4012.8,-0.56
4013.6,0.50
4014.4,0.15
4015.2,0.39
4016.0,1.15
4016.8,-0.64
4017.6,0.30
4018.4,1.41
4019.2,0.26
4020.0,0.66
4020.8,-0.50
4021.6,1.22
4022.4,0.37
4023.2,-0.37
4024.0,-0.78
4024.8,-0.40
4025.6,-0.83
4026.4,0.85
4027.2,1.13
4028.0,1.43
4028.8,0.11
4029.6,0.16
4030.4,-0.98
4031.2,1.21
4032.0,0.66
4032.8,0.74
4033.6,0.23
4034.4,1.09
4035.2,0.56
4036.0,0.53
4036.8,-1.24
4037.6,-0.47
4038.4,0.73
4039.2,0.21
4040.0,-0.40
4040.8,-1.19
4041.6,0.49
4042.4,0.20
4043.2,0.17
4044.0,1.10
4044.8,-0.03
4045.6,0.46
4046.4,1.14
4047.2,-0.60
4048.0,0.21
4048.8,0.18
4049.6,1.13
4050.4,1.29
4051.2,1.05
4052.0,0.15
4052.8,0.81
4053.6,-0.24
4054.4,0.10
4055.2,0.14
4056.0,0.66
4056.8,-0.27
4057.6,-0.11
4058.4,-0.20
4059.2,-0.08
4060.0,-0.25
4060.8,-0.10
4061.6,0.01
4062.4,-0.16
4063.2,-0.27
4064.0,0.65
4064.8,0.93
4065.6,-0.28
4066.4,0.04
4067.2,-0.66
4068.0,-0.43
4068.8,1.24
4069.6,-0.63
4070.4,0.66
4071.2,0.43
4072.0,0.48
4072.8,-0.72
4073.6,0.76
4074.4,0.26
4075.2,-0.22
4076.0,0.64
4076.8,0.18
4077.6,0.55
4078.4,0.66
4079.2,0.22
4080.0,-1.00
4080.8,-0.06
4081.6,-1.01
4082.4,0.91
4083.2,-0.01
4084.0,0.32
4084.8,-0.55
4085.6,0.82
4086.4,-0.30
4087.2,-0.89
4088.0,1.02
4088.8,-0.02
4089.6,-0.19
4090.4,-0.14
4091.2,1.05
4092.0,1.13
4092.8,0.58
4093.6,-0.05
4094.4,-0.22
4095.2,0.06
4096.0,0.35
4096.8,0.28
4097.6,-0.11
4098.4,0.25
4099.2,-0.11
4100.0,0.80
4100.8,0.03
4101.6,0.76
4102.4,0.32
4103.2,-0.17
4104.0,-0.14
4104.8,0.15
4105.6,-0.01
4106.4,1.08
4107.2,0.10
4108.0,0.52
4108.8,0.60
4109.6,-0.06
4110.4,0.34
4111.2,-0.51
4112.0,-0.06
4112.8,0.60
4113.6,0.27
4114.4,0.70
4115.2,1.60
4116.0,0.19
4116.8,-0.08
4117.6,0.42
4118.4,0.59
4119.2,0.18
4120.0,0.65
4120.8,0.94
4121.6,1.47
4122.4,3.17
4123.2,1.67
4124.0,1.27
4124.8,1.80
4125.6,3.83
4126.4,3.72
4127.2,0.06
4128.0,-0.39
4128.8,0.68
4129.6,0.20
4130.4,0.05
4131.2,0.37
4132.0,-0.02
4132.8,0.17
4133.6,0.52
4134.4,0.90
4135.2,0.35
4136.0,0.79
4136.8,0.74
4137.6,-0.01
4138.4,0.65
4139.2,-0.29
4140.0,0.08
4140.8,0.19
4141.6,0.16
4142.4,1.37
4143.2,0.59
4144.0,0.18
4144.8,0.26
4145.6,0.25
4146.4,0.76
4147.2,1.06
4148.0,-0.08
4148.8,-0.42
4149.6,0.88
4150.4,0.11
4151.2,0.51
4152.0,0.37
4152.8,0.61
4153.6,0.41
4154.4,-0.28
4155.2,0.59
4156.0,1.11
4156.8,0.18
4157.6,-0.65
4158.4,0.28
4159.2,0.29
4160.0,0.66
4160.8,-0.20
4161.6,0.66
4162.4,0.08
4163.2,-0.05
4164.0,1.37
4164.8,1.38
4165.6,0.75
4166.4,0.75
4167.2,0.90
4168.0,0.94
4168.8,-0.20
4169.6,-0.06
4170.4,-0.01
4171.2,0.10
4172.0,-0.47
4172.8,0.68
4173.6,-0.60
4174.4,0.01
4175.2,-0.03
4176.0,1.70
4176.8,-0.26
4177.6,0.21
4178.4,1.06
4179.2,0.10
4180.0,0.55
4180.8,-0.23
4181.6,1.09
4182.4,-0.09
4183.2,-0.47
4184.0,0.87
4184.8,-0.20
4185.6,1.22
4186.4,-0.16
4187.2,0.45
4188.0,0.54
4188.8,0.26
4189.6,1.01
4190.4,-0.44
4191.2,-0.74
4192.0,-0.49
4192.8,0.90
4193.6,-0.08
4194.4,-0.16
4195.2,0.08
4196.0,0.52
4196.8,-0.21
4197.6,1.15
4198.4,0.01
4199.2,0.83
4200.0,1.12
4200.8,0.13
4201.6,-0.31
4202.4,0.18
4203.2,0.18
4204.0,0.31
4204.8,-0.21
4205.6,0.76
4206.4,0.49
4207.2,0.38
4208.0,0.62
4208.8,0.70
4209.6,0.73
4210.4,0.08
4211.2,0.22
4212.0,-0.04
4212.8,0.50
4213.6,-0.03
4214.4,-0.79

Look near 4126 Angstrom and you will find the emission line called [O II] 3727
